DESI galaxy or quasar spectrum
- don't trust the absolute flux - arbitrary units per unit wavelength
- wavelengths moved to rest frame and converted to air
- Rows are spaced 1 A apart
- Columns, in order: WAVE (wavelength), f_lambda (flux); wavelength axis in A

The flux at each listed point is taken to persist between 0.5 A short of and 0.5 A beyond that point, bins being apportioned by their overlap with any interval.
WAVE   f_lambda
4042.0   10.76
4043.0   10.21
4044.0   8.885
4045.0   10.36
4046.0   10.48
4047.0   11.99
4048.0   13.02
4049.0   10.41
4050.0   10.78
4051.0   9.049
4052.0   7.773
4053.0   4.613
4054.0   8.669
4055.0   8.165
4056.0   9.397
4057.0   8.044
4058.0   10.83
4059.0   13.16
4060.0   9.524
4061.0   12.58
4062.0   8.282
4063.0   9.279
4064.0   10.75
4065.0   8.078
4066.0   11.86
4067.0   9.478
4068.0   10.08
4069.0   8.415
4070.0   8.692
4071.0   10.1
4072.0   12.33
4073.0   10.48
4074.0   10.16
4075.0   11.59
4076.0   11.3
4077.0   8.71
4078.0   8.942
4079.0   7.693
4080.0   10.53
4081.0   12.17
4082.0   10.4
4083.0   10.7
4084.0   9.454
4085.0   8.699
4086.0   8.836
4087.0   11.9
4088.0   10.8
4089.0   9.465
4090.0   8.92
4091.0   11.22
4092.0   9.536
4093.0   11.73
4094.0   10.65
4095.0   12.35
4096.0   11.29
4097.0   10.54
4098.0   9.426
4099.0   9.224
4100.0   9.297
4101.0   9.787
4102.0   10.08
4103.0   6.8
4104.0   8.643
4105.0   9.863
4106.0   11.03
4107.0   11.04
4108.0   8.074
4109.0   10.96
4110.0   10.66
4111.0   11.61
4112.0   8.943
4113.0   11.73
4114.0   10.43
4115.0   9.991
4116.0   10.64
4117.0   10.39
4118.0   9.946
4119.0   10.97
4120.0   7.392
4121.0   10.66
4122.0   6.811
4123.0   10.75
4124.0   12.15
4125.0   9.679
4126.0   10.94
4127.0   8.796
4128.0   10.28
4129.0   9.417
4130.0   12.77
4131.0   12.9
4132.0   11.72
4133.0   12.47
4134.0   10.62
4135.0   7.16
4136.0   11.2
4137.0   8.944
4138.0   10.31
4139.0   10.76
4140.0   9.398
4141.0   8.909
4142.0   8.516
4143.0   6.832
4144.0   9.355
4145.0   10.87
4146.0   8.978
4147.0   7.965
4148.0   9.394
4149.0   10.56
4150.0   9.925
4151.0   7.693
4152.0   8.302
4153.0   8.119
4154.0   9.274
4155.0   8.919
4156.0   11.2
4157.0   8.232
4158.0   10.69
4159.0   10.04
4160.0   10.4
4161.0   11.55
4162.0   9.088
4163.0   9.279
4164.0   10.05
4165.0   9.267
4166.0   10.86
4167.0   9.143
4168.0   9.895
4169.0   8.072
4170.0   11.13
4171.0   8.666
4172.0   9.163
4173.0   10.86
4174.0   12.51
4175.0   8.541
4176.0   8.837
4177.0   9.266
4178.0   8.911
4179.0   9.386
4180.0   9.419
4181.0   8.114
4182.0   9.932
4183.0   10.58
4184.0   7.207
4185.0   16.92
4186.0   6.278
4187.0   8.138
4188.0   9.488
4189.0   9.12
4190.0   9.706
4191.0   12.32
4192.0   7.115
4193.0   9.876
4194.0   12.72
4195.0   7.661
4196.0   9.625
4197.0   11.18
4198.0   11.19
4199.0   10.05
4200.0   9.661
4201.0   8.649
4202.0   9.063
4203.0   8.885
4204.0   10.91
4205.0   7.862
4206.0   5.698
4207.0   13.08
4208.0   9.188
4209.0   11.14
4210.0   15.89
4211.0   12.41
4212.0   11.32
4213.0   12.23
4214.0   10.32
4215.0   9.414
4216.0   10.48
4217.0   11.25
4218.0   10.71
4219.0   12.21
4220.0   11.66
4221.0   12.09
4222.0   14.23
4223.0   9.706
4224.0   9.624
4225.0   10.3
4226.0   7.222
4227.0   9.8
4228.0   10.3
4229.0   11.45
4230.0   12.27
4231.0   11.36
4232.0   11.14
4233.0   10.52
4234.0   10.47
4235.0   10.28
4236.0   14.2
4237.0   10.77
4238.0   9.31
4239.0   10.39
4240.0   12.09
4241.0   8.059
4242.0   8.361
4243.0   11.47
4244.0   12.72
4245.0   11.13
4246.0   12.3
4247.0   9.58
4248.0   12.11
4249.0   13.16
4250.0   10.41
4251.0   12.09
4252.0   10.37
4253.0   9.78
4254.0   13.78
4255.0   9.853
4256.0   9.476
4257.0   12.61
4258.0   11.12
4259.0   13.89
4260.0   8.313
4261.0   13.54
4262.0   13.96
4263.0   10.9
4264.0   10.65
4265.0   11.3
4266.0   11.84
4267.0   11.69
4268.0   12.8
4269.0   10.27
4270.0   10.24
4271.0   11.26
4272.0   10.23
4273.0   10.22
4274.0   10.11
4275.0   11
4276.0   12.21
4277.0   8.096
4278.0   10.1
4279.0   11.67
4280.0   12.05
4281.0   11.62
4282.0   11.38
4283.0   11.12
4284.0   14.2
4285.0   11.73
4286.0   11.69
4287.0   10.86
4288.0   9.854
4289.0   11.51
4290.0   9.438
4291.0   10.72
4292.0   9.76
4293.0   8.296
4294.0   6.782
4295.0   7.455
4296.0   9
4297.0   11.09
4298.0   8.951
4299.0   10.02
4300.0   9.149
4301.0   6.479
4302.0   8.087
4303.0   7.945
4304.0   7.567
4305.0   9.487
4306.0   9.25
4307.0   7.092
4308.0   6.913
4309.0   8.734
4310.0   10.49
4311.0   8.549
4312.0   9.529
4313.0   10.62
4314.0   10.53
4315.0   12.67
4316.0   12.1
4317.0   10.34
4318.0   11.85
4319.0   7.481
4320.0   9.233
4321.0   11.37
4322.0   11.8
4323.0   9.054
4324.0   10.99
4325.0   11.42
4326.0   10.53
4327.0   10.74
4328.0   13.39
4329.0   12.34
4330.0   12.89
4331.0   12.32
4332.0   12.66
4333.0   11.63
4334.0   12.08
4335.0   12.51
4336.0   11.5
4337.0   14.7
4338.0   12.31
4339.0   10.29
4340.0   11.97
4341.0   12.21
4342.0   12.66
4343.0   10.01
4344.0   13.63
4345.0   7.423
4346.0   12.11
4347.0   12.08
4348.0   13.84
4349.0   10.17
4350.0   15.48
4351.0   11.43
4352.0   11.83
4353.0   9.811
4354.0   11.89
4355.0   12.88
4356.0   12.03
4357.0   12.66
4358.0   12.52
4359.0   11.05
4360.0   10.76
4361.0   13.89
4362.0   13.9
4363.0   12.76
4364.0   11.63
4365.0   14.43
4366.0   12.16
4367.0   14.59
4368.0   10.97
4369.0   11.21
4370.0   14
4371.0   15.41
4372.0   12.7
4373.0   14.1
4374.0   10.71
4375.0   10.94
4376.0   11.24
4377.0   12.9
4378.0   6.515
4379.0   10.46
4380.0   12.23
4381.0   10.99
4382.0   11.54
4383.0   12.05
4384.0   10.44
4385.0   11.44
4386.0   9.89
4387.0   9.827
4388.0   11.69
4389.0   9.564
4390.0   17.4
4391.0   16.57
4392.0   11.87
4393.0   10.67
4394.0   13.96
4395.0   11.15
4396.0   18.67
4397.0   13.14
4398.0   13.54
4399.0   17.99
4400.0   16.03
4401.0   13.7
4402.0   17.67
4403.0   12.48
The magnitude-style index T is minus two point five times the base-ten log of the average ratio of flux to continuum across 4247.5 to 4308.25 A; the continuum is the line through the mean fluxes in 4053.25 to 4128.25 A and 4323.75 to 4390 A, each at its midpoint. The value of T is 0.087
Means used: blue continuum 10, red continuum 11.9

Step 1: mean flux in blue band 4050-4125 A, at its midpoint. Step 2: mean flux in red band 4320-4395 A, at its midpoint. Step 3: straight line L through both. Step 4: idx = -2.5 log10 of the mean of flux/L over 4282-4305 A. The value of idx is 0.188 mag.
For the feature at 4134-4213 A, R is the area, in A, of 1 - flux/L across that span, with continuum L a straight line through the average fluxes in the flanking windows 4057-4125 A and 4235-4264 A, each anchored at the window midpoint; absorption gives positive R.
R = 7.3 A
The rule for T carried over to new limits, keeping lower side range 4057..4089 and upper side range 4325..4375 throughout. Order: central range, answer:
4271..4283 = 0.08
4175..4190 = 0.17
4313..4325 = 0.12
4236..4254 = 0.04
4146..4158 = 0.18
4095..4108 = 0.06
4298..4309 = 0.40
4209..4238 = 0.01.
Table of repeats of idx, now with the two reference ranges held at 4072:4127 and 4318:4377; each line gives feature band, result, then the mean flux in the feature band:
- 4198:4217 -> 0.055 mag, 10.4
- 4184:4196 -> 0.104 mag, 9.81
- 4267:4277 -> 0.057 mag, 10.8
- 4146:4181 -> 0.117 mag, 9.52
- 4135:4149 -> 0.124 mag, 9.31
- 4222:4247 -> 0.044 mag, 10.7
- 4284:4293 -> 0.076 mag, 10.8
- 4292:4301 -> 0.304 mag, 8.76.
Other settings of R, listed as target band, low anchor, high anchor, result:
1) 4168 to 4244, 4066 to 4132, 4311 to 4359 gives 3.8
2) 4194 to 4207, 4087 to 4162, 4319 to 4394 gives 1.4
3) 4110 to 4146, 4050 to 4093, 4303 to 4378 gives 0.2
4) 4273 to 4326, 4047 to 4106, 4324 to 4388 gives 7.0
